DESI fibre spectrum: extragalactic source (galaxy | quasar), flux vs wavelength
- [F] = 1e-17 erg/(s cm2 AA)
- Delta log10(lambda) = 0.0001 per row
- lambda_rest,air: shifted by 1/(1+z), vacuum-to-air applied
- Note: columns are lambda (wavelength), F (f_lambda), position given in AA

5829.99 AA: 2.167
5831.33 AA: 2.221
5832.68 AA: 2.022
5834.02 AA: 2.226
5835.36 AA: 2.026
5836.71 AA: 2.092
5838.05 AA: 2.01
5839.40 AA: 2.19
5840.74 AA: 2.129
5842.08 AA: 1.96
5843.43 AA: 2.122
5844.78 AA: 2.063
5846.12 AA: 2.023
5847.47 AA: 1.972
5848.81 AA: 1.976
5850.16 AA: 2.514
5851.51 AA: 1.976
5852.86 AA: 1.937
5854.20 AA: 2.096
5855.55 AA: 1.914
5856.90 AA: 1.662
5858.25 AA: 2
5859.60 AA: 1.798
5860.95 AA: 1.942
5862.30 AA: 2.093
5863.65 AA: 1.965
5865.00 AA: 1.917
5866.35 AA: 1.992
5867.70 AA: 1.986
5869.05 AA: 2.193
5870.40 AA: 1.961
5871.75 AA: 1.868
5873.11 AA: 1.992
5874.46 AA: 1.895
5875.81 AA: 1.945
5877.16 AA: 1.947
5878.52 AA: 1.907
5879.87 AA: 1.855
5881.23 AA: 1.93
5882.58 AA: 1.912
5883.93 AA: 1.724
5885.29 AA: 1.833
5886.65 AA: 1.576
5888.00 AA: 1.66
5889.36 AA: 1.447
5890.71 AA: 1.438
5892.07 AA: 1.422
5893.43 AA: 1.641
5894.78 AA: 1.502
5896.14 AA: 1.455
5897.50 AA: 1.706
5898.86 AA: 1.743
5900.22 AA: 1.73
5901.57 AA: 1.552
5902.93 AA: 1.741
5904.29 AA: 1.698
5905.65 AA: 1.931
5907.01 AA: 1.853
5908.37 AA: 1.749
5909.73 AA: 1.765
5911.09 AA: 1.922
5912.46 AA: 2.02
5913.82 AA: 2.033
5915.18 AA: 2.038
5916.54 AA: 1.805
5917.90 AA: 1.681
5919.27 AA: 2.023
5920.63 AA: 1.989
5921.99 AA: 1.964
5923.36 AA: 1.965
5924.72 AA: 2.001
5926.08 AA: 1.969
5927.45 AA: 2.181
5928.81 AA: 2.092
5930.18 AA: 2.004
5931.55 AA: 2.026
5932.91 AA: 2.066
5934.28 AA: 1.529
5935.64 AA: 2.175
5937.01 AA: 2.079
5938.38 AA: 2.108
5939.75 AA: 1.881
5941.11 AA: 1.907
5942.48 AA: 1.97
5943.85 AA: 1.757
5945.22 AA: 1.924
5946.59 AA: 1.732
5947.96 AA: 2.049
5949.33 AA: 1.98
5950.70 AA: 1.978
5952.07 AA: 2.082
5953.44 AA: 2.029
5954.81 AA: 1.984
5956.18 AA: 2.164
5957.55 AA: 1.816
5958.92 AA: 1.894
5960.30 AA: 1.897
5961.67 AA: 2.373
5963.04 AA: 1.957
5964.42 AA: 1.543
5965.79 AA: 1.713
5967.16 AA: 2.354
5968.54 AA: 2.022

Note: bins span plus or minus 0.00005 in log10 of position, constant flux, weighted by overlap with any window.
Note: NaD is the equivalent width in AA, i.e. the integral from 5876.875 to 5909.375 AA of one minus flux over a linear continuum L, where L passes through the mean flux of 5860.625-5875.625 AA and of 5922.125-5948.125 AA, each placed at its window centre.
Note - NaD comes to 4.5 AA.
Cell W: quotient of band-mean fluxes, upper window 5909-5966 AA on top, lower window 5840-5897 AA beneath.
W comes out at 1.0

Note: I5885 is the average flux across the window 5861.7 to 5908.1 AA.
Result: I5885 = 1.79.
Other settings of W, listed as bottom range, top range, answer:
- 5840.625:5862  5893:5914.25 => 0.87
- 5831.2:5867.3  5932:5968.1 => 0.97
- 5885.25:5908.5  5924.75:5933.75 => 1.24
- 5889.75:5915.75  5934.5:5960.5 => 1.13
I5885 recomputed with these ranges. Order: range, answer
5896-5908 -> 1.72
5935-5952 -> 1.96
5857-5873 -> 1.96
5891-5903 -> 1.6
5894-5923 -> 1.81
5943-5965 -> 1.95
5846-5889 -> 1.93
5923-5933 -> 2.04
